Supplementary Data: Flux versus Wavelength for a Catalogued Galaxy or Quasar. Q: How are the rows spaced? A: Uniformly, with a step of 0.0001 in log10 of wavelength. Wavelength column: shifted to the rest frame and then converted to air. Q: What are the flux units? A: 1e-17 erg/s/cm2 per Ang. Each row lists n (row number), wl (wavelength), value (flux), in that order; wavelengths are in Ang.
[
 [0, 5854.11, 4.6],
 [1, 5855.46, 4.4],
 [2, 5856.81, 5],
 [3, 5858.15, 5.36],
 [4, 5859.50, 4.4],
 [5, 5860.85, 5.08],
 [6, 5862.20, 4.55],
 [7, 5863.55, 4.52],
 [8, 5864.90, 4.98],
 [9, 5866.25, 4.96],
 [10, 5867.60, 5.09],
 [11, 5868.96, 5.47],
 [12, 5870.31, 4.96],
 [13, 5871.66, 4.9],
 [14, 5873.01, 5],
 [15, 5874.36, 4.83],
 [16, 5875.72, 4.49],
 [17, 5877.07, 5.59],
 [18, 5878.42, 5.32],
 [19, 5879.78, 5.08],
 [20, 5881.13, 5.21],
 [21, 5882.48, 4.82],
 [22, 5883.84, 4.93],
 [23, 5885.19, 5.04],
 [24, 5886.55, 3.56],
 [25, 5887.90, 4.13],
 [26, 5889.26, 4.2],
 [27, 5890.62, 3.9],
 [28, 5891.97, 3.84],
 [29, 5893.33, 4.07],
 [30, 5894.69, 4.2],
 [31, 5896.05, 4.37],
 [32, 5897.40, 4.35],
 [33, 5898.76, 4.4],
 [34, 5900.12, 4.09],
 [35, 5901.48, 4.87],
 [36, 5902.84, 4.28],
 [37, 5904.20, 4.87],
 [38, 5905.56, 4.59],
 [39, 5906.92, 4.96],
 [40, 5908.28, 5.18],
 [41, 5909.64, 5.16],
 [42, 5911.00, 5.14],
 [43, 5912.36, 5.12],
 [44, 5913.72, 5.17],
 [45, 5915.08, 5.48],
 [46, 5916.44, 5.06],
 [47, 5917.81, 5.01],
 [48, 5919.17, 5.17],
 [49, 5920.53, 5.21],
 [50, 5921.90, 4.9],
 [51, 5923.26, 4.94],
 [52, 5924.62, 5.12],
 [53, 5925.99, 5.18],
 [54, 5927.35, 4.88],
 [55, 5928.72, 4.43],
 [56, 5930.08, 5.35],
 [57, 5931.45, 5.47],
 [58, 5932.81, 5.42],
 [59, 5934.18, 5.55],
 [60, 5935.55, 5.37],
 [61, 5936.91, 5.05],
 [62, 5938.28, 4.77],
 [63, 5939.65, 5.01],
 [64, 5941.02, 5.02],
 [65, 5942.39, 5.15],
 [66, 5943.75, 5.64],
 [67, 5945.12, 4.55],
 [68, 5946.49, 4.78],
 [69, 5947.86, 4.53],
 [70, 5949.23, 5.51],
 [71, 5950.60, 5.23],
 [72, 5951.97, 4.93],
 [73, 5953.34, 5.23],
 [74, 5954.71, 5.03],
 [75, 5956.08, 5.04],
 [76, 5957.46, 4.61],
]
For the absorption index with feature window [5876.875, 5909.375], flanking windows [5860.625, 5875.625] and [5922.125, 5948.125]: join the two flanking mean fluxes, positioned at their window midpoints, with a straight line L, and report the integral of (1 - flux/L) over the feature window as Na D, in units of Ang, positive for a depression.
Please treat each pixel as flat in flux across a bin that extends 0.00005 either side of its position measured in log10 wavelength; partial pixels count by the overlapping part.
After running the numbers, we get 2.6 Ang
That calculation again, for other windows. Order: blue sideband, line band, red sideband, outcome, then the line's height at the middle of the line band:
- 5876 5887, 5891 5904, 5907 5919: 2.0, 5.06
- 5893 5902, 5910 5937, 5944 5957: -2.9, 4.66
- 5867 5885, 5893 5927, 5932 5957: 1.5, 5.07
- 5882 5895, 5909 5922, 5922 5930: -1.1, 4.75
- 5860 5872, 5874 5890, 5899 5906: 0.0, 4.76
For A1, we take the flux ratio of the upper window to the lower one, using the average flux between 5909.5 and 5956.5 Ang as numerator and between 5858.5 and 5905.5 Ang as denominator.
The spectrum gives 1.1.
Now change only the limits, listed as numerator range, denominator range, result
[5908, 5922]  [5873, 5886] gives 1.03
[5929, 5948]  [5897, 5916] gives 1.06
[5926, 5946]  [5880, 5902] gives 1.17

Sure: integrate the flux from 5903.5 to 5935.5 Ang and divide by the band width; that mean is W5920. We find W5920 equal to 5.11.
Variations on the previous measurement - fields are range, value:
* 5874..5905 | 4.54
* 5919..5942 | 5.11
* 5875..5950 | 4.86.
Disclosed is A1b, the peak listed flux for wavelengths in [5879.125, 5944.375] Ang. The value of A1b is 5.64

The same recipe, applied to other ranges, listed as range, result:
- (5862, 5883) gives 5.59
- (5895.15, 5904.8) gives 4.87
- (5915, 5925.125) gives 5.48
